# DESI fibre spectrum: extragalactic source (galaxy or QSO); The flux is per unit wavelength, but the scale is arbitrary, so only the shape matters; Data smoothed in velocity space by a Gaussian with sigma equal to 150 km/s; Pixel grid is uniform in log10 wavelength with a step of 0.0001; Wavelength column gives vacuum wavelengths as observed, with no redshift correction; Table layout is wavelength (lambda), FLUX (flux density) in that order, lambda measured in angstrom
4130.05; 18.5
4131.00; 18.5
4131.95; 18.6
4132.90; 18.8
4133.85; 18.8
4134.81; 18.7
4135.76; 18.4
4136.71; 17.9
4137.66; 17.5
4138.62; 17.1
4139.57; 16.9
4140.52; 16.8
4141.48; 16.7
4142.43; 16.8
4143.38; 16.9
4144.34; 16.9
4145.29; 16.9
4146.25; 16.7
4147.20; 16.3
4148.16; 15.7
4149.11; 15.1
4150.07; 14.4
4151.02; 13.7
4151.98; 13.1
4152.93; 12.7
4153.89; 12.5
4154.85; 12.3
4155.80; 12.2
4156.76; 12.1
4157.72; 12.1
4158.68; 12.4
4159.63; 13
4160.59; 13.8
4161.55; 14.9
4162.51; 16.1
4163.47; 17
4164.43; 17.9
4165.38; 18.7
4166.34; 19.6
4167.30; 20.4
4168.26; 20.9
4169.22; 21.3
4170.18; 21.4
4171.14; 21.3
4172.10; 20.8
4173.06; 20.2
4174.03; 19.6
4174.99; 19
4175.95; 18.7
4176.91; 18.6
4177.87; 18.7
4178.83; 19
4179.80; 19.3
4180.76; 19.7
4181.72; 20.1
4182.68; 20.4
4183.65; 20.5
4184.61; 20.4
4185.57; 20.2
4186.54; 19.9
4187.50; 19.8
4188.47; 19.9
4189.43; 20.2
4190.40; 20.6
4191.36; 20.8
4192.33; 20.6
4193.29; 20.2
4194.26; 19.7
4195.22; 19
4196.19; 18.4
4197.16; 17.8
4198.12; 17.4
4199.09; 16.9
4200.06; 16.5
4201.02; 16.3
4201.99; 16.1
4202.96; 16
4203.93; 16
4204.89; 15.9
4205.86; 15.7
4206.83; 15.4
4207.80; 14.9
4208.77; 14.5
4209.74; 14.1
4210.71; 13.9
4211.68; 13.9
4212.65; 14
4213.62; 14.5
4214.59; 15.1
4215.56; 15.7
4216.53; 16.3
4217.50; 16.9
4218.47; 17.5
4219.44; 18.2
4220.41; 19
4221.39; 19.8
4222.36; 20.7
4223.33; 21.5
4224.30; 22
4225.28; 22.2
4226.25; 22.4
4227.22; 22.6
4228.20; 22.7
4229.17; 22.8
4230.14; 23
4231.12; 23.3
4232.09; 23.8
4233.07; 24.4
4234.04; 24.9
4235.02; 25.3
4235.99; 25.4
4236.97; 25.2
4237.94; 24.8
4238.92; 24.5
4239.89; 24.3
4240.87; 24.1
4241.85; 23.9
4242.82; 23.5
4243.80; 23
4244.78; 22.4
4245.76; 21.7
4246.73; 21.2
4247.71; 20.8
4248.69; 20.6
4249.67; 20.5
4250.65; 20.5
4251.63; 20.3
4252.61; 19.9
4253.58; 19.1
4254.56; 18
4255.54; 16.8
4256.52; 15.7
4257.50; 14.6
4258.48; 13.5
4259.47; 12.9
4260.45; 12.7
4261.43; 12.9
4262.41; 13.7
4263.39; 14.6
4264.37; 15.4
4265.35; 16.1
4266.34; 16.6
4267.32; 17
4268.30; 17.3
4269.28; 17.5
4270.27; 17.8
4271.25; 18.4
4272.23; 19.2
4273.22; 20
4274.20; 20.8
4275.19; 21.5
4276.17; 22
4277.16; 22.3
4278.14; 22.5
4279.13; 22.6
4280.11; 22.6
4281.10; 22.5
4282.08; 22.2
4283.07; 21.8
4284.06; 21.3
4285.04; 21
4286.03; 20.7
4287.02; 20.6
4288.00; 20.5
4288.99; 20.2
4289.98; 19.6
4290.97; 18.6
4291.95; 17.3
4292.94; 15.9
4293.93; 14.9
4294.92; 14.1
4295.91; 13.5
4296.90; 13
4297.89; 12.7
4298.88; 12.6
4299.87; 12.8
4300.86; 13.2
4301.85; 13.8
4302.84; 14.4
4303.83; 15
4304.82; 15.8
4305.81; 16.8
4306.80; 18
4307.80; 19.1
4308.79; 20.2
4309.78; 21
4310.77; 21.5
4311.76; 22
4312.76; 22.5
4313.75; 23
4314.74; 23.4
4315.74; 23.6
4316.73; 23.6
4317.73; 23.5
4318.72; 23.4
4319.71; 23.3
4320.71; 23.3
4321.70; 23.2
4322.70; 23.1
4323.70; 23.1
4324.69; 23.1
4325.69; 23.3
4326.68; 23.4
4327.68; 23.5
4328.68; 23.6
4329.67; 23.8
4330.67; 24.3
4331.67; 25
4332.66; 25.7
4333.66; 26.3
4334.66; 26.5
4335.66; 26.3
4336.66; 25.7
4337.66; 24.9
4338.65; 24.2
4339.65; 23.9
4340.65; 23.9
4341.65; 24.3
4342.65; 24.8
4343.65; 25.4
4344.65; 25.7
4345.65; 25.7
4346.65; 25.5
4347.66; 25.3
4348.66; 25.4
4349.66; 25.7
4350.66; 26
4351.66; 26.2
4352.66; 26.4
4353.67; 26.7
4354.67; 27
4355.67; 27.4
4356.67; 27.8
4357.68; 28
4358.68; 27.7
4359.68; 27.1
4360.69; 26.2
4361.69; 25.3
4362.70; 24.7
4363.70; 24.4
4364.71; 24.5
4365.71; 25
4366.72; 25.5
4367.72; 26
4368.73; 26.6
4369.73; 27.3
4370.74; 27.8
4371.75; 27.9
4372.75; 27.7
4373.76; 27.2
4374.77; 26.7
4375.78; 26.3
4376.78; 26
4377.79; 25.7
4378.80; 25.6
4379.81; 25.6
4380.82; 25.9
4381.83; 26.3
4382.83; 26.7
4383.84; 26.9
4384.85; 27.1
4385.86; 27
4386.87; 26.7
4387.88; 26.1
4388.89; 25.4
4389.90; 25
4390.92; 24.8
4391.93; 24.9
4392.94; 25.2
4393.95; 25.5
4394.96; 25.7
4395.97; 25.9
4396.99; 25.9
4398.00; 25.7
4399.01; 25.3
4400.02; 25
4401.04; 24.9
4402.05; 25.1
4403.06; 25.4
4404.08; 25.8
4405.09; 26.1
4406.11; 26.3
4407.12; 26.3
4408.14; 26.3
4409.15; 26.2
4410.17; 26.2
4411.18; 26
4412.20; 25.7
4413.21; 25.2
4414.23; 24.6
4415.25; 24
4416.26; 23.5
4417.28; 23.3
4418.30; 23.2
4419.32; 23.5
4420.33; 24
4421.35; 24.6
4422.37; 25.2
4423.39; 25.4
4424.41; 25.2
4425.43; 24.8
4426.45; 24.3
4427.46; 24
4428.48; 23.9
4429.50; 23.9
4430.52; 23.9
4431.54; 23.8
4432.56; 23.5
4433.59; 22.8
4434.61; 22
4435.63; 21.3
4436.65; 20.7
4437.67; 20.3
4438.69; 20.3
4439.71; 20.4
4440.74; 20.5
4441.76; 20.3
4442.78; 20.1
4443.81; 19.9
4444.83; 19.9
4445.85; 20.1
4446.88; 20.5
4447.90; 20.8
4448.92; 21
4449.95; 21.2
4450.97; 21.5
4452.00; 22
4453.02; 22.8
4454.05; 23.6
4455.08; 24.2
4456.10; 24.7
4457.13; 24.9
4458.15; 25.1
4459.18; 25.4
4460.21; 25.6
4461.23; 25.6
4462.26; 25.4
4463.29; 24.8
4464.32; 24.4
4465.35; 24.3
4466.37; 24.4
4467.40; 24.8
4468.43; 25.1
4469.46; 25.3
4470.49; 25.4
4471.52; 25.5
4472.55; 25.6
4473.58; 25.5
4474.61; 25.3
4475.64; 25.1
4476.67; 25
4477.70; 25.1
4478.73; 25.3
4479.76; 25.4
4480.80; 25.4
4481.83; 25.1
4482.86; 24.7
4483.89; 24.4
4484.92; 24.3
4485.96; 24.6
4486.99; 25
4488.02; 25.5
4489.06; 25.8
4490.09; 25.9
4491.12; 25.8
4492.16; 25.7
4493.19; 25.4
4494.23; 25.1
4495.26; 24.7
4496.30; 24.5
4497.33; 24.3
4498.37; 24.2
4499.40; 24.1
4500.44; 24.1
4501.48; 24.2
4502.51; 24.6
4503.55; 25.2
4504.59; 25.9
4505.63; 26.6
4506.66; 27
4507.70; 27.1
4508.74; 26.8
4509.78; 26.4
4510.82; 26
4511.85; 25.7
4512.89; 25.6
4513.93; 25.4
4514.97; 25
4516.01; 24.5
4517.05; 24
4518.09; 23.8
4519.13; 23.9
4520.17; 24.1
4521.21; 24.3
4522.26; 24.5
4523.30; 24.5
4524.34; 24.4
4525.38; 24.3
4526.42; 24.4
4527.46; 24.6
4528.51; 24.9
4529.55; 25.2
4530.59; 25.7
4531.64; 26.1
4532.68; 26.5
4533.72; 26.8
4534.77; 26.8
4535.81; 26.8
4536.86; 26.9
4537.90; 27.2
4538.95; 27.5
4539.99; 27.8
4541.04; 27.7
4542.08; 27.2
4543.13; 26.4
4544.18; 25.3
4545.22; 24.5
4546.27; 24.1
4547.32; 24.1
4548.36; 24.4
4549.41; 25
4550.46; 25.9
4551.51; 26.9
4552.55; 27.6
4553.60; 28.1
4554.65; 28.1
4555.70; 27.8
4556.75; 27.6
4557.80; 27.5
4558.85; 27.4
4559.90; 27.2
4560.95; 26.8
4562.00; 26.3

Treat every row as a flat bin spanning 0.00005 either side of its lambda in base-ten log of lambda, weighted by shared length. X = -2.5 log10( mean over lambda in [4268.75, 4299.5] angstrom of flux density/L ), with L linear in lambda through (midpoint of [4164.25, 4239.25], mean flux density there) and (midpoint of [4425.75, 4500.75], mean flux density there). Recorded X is 0.10 mag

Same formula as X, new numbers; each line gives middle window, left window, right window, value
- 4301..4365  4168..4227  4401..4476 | -0.10 mag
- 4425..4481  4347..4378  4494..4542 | 0.11 mag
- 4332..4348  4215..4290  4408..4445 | -0.16 mag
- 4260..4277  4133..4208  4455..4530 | 0.14 mag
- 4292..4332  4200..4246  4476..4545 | 0.10 mag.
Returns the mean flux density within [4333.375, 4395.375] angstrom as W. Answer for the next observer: 26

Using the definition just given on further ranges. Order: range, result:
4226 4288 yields 20.4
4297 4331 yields 20.3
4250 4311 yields 17.7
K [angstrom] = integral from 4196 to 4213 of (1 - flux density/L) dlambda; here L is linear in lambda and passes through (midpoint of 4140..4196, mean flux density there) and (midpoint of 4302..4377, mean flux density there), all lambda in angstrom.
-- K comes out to 3.0 angstrom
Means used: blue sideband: 17.7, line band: 15.7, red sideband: 24.3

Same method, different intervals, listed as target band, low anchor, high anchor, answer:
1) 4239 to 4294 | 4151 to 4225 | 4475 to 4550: 0.2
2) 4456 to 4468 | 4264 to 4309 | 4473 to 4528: -0.6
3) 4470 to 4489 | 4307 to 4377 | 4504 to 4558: 0.3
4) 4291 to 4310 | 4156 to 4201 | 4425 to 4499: 4.9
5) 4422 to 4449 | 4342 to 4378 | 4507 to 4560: 4.0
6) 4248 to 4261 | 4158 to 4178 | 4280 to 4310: 0.3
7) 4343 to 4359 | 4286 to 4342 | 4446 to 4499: -3.5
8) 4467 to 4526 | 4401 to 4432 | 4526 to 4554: 1.3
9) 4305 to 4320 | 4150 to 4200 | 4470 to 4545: -0.4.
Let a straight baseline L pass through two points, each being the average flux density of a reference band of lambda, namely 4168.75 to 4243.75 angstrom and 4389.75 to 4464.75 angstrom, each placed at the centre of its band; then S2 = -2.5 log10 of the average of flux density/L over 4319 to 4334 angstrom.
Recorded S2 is -0.090 mag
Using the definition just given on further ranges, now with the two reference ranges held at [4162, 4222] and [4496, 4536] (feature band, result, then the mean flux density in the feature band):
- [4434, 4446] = 0.15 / 20.5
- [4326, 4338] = -0.17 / 24.9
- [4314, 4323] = -0.12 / 23.4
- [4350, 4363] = -0.22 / 26.7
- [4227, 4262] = -0.09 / 20.9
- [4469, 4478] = -0.05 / 25.3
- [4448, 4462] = 0.01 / 23.6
